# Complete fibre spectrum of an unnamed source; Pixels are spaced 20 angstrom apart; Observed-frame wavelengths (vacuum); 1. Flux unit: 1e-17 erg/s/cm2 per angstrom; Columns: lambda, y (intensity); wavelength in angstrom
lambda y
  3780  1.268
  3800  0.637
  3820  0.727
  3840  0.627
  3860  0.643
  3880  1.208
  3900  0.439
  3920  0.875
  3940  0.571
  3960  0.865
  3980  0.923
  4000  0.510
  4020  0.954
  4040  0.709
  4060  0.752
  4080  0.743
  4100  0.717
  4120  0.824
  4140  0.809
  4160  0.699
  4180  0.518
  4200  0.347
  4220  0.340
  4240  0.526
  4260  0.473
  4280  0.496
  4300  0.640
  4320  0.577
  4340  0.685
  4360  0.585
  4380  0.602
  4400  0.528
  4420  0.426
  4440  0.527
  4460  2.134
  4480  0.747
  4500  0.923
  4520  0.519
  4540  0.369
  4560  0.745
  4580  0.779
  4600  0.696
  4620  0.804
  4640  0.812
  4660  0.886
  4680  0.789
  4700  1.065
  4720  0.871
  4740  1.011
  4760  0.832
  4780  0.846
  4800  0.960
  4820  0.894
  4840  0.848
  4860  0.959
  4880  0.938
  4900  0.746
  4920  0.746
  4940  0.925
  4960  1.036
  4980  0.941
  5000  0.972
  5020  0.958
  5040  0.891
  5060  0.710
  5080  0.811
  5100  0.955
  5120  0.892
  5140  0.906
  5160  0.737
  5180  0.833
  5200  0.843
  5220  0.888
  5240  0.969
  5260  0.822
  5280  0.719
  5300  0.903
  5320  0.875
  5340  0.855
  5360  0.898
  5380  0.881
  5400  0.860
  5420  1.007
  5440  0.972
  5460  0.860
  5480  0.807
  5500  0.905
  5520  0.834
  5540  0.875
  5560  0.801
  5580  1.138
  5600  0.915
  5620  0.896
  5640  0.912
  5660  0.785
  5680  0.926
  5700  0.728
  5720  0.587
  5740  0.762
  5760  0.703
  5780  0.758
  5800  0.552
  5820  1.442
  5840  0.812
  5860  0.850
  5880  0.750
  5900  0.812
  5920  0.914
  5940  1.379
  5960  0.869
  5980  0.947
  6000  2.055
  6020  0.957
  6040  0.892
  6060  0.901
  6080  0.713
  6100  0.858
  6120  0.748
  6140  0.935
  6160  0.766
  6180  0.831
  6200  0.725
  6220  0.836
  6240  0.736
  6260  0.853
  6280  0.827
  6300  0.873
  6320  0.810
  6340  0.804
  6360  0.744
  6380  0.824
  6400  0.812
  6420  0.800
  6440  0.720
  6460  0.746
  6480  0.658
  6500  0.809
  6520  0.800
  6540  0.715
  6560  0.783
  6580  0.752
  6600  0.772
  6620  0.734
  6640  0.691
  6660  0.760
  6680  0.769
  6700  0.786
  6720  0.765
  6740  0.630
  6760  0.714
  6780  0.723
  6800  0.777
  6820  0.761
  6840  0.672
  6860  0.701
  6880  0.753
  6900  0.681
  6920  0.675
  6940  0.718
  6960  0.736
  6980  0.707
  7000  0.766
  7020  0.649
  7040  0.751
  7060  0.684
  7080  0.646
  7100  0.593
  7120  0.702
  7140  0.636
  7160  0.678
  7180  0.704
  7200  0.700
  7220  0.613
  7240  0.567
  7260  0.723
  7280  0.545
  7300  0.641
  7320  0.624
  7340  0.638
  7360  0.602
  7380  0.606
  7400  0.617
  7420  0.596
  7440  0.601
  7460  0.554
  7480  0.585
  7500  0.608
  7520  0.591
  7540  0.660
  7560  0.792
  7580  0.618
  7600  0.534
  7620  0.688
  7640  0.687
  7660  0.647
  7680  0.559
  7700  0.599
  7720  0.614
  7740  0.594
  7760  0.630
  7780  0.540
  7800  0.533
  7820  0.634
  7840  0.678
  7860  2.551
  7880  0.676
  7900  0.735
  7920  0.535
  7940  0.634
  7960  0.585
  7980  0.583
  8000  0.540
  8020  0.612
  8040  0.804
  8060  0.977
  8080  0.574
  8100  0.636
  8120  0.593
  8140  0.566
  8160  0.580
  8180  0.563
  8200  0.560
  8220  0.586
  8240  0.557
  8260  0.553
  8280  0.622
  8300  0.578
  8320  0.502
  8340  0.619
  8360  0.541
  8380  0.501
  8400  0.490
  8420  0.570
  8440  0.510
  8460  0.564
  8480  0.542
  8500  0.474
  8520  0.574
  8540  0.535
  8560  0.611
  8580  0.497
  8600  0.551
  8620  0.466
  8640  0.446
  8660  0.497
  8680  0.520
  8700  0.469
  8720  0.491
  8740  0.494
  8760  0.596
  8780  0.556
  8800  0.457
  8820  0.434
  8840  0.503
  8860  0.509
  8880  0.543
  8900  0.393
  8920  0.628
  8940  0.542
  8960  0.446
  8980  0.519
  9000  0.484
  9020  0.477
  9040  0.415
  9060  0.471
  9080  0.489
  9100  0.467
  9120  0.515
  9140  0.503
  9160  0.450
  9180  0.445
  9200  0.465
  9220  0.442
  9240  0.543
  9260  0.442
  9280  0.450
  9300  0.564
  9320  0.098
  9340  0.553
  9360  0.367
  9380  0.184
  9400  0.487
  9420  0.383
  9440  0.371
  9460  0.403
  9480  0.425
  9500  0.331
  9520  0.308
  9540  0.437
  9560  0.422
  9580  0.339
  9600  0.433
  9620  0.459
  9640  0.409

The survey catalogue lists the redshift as 0.20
